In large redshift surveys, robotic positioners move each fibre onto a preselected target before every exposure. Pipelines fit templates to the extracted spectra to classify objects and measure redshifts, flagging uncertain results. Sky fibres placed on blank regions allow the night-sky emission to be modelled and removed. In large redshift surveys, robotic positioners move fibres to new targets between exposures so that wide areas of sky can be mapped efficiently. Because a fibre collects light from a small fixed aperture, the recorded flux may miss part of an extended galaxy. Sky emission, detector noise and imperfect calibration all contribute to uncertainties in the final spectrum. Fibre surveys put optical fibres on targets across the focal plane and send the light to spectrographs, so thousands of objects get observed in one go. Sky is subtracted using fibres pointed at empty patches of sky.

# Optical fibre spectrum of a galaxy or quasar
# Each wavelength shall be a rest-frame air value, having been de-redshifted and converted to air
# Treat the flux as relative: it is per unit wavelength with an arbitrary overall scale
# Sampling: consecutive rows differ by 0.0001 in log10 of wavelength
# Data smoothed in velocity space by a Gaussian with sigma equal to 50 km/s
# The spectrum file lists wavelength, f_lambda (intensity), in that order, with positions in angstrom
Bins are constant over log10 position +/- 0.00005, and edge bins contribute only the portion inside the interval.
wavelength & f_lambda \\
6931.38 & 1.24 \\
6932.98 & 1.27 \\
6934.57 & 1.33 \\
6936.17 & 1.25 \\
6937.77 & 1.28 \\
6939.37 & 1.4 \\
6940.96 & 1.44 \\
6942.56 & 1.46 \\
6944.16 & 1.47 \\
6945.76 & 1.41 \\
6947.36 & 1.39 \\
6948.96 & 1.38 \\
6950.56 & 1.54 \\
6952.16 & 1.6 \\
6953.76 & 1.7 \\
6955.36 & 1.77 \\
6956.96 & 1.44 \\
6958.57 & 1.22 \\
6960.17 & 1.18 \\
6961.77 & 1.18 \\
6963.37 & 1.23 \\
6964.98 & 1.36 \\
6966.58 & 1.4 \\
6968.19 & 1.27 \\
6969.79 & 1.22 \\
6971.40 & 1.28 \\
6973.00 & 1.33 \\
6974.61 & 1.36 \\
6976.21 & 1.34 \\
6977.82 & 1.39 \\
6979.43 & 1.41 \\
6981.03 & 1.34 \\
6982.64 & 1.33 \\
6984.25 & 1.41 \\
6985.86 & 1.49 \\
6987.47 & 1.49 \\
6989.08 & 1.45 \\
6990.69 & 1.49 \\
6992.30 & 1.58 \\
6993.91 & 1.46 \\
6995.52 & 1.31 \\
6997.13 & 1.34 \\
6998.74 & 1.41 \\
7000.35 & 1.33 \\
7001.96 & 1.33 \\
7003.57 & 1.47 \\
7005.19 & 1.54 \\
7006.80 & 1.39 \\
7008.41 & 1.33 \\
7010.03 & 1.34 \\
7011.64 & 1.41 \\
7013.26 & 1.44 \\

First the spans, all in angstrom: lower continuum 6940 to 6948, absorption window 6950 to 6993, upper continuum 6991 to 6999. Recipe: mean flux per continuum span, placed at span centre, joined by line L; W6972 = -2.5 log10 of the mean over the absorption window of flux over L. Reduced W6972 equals 0.02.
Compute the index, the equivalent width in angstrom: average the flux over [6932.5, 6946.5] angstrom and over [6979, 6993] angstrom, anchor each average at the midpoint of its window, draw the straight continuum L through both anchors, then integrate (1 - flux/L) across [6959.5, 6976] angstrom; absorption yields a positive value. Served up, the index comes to 1.5 angstrom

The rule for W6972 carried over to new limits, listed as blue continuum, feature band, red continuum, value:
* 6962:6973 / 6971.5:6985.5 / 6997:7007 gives -0.03 mag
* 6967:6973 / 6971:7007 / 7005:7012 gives -0.06 mag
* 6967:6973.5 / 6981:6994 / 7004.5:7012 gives -0.09 mag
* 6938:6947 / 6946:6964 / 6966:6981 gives -0.03 mag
